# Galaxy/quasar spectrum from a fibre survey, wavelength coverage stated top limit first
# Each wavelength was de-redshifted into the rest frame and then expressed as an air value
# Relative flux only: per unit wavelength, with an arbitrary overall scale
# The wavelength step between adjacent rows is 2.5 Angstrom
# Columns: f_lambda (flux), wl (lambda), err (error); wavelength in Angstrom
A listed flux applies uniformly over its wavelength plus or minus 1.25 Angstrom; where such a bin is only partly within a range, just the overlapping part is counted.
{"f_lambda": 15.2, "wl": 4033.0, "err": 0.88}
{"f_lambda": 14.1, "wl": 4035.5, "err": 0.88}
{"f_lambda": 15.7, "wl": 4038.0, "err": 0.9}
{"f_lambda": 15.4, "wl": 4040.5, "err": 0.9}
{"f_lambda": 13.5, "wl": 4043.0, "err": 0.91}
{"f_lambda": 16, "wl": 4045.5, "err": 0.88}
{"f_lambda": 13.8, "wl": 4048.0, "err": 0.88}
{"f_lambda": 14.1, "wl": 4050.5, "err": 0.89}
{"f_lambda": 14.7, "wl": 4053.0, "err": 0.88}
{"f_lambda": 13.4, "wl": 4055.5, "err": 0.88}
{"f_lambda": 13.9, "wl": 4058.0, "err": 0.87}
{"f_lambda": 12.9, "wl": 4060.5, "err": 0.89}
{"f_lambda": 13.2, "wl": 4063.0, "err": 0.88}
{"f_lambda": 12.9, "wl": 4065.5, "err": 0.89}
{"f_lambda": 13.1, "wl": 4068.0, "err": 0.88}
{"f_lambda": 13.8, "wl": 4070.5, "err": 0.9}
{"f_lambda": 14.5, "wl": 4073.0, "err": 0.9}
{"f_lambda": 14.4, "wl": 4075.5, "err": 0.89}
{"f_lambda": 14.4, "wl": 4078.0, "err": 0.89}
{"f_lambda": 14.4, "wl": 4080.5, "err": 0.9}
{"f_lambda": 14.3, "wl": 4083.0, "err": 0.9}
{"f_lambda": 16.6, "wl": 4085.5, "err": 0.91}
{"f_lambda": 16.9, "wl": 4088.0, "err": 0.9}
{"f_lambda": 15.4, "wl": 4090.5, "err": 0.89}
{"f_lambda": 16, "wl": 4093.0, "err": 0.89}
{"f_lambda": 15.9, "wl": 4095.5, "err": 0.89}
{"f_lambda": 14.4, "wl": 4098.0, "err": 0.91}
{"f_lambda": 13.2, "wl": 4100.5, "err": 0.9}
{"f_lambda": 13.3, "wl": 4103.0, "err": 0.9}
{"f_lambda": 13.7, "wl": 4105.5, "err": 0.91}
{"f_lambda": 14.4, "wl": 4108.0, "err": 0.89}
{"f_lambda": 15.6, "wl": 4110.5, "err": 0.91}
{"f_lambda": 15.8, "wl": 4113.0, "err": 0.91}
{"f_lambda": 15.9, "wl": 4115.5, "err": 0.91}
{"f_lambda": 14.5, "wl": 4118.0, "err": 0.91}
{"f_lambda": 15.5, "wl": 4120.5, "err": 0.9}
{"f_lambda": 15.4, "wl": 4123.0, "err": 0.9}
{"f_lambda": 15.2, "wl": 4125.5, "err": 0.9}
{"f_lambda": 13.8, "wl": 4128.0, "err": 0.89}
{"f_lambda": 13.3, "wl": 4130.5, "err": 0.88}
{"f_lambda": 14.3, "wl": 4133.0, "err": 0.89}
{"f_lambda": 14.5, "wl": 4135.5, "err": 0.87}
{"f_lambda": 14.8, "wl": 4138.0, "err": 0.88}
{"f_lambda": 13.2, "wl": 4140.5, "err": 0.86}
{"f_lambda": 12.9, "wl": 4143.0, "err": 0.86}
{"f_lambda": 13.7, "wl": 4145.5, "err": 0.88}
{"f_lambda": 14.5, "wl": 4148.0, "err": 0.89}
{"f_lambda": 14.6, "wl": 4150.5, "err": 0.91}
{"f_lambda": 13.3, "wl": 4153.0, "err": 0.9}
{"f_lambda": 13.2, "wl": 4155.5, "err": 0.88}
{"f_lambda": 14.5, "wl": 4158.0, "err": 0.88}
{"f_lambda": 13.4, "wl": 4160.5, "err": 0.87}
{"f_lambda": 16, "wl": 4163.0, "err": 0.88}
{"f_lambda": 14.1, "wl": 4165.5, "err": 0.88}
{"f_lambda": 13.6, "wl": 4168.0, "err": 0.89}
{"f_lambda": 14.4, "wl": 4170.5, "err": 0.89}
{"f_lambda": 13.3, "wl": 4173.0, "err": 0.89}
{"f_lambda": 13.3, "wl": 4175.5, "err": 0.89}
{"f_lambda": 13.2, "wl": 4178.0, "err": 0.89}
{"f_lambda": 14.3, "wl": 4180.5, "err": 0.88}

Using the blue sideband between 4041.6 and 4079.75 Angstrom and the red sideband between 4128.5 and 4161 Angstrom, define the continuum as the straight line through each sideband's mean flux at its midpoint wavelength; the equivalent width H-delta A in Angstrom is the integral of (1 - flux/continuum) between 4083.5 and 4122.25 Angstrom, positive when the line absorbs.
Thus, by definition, -3.44 Angstrom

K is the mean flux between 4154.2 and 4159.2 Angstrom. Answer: 13.8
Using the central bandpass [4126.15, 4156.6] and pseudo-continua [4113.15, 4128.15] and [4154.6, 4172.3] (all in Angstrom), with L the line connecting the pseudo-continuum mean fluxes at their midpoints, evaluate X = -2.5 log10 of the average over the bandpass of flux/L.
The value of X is 0.06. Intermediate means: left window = 15.2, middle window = 13.9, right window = 14.2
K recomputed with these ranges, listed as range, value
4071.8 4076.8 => 14.4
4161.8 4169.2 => 14.6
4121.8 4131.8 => 14.4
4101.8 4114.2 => 14.6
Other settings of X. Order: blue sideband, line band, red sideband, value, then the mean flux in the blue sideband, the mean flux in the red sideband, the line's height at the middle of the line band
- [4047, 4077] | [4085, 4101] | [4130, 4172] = -0.13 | 13.7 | 14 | 13.8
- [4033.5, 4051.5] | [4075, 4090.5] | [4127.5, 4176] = -0.06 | 14.7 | 13.9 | 14.4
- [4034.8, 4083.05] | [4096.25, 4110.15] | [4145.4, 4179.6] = 0.00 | 14.1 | 13.9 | 14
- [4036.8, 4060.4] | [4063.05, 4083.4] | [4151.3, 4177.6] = 0.03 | 14.4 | 13.9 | 14.3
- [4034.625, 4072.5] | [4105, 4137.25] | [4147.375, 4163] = -0.06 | 14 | 14.1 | 14.1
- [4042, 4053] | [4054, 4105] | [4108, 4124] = 0.04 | 14.4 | 15.4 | 14.9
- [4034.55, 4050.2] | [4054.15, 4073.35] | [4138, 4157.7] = 0.09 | 14.7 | 13.7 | 14.5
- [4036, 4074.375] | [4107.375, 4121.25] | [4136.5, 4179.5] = -0.10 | 14.1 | 13.9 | 14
